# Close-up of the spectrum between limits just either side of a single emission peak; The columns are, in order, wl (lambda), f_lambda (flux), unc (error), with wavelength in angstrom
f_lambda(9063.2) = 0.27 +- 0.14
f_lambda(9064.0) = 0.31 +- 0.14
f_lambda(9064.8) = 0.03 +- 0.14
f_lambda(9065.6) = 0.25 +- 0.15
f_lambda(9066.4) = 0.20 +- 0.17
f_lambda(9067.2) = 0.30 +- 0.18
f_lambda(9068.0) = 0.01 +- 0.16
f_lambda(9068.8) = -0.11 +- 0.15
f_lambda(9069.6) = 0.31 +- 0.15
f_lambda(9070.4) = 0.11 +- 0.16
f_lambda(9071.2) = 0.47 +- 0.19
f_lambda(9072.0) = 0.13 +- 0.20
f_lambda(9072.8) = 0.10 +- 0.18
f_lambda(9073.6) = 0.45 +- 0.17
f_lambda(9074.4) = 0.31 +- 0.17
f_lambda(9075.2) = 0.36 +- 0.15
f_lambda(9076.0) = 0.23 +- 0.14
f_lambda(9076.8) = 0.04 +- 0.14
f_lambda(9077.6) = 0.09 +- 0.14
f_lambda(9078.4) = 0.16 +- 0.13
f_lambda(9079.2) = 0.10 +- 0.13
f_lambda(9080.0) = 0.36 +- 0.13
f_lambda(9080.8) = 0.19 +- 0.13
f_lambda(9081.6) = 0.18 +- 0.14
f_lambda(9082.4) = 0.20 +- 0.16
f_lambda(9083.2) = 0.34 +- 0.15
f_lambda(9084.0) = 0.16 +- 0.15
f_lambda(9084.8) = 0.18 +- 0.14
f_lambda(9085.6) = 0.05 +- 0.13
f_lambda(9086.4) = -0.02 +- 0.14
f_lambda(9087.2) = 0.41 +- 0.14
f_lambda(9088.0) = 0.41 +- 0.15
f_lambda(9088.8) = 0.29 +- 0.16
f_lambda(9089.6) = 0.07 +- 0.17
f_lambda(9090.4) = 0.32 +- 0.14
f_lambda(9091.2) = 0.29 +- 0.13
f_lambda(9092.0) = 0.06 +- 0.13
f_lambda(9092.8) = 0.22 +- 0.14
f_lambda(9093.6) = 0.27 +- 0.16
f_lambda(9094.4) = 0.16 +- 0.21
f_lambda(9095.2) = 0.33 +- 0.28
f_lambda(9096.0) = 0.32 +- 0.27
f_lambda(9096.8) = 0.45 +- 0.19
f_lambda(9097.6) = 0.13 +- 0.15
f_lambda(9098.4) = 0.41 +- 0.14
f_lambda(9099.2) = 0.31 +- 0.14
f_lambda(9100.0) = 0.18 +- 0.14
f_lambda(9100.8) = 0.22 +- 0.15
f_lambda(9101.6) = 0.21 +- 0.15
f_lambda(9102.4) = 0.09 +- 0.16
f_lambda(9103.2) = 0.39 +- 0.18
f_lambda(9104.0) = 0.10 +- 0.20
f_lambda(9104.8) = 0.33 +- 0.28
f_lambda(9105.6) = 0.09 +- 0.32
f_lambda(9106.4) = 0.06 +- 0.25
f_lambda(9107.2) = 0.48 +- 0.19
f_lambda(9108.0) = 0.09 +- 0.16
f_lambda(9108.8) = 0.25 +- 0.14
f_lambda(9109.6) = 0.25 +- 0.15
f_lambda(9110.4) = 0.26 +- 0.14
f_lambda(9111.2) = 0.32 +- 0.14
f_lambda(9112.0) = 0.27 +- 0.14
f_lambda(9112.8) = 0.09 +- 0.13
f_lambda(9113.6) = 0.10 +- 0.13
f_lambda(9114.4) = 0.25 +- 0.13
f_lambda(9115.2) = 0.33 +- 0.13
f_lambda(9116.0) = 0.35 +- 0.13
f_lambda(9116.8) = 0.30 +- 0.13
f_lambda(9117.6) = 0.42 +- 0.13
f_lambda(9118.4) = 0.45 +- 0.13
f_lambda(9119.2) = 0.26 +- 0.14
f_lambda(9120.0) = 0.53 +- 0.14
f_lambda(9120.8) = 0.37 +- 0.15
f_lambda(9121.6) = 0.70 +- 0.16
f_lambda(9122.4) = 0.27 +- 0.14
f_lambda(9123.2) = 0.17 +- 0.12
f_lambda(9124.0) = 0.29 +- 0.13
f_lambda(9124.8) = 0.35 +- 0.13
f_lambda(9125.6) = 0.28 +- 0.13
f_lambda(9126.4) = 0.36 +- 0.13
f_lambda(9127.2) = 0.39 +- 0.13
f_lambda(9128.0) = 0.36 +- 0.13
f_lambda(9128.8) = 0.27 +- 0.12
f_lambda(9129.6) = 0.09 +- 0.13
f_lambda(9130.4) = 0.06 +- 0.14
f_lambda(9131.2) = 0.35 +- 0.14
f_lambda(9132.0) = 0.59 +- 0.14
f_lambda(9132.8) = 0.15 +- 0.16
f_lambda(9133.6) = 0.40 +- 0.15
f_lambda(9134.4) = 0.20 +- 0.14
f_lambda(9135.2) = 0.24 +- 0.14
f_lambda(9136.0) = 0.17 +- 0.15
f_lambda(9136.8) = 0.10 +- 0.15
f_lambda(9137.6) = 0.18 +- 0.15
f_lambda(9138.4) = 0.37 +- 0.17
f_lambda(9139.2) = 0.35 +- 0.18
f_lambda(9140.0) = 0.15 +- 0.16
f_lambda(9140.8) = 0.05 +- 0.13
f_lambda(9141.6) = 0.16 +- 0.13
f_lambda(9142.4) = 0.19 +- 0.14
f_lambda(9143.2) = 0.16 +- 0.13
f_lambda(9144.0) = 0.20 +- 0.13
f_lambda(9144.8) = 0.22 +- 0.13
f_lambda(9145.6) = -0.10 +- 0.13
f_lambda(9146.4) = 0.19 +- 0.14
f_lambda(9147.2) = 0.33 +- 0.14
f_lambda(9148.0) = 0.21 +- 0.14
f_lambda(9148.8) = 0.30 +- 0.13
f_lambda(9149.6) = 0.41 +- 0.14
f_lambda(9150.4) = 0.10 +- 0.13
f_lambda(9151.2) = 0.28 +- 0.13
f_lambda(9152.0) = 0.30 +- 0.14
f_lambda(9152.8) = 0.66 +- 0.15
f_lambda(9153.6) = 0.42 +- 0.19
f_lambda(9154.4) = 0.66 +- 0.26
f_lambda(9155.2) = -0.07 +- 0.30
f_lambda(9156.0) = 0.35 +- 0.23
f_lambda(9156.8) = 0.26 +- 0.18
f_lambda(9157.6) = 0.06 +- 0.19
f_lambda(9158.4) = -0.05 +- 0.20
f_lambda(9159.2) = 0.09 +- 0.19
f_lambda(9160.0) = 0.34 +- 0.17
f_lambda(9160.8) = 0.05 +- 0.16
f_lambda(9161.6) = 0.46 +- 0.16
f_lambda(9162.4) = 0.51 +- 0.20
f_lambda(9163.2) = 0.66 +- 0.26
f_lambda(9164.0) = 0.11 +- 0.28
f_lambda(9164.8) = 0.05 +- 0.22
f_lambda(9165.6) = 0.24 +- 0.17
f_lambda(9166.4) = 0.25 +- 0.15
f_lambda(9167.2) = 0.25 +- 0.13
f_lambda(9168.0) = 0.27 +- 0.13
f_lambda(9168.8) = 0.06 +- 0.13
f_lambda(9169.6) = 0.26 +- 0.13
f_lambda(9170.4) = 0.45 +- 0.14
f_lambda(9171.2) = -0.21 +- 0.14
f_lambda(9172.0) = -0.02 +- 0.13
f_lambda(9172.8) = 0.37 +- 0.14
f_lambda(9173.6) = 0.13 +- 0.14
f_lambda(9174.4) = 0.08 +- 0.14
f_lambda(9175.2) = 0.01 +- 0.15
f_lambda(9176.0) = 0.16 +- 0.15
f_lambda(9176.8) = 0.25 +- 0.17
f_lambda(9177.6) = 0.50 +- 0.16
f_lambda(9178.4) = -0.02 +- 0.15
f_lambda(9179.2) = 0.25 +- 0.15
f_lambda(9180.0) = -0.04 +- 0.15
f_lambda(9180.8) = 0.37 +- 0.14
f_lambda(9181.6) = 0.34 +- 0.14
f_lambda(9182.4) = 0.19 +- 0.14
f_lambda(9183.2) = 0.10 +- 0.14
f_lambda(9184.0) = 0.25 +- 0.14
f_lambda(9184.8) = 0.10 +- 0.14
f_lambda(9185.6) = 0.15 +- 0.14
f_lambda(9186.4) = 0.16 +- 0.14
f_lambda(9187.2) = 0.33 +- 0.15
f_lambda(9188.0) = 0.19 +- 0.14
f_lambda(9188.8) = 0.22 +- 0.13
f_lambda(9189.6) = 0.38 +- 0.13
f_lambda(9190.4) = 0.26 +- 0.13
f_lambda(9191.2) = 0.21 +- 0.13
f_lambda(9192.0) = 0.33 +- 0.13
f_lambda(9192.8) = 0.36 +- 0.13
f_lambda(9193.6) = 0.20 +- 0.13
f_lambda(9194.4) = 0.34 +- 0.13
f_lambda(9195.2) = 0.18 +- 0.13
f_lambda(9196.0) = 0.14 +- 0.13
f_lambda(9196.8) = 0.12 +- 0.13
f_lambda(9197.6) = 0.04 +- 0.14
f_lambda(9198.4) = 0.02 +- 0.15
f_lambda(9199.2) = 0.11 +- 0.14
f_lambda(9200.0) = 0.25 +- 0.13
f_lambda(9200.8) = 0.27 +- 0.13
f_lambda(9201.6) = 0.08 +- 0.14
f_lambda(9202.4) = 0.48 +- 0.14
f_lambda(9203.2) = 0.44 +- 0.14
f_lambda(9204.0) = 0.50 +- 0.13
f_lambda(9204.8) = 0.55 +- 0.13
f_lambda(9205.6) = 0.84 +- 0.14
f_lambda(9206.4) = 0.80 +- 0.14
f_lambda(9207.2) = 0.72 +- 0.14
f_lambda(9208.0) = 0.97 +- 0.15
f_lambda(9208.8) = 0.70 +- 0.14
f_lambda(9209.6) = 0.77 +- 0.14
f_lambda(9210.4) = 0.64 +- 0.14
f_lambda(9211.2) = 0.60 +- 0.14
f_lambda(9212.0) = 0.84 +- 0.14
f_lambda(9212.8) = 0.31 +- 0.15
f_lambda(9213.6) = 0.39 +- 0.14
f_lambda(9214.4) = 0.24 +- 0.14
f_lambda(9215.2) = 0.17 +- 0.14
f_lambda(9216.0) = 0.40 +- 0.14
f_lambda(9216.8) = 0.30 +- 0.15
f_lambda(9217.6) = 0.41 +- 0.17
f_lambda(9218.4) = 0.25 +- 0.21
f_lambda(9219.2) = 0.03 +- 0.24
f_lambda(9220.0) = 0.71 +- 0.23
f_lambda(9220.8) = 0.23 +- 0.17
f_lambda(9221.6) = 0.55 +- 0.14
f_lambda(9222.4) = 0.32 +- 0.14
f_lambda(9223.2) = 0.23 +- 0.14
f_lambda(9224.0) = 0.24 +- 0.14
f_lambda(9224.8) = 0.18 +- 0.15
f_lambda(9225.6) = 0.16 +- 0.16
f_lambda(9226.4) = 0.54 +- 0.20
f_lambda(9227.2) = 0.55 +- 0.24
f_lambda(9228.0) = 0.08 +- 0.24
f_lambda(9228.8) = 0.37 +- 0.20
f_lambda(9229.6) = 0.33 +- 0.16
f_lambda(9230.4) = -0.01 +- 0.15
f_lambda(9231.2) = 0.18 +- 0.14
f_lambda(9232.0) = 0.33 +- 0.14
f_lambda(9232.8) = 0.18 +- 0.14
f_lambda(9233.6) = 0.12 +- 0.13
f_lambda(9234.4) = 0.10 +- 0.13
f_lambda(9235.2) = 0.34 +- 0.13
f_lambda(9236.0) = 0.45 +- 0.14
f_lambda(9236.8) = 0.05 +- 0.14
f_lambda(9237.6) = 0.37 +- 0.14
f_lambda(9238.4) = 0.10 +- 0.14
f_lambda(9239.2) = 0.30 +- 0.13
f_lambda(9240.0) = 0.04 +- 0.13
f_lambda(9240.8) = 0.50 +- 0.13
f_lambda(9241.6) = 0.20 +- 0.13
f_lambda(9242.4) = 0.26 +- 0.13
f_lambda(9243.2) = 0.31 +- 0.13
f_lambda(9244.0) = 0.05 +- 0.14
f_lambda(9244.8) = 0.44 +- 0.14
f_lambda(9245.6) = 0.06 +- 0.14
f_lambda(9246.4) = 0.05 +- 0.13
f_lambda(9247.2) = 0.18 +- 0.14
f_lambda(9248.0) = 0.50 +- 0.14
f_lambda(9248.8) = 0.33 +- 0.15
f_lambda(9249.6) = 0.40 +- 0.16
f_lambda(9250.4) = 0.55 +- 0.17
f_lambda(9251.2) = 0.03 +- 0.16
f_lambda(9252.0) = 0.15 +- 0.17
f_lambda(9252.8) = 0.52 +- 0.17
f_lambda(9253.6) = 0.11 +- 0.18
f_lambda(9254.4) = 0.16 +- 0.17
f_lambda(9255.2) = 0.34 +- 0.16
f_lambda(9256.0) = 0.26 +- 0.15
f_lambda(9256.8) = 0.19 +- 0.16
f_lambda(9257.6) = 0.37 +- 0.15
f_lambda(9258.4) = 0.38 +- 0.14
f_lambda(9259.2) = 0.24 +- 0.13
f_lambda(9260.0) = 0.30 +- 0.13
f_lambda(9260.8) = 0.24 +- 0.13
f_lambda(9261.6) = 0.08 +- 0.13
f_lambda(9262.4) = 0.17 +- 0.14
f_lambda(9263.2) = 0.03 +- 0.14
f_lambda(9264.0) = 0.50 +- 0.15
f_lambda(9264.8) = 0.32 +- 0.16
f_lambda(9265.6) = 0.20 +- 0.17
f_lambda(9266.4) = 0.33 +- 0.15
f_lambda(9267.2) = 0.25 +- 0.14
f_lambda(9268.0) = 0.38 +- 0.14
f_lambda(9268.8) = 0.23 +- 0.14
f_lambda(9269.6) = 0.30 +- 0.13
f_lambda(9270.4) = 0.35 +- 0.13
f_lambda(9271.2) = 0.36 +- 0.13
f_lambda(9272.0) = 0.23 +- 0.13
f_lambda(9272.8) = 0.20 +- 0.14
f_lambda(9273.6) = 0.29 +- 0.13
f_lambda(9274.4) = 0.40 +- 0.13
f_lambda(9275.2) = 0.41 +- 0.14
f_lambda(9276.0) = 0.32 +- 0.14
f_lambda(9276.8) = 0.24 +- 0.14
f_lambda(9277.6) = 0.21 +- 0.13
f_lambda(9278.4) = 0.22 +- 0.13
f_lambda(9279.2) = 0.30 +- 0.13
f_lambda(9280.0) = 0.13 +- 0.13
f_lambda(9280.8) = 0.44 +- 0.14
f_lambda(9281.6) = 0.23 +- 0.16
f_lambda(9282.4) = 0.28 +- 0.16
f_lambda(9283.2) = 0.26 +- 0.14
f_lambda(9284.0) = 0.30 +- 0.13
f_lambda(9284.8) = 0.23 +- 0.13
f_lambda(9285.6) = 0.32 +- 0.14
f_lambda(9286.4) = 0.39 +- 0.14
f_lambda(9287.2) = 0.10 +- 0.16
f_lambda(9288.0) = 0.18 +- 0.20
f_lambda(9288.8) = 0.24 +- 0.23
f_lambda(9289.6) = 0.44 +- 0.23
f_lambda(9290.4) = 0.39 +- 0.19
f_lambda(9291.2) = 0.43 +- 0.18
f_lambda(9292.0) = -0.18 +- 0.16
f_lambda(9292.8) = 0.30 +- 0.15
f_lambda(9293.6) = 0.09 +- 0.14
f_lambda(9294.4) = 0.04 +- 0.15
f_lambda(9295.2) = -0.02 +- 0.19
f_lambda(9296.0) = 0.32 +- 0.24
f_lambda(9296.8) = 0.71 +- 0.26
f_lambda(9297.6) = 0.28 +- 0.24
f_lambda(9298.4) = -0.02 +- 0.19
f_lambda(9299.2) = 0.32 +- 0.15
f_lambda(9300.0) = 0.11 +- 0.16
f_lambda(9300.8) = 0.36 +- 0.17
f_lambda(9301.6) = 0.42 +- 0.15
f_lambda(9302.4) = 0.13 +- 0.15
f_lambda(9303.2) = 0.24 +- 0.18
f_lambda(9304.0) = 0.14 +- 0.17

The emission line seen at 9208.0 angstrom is [O III]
